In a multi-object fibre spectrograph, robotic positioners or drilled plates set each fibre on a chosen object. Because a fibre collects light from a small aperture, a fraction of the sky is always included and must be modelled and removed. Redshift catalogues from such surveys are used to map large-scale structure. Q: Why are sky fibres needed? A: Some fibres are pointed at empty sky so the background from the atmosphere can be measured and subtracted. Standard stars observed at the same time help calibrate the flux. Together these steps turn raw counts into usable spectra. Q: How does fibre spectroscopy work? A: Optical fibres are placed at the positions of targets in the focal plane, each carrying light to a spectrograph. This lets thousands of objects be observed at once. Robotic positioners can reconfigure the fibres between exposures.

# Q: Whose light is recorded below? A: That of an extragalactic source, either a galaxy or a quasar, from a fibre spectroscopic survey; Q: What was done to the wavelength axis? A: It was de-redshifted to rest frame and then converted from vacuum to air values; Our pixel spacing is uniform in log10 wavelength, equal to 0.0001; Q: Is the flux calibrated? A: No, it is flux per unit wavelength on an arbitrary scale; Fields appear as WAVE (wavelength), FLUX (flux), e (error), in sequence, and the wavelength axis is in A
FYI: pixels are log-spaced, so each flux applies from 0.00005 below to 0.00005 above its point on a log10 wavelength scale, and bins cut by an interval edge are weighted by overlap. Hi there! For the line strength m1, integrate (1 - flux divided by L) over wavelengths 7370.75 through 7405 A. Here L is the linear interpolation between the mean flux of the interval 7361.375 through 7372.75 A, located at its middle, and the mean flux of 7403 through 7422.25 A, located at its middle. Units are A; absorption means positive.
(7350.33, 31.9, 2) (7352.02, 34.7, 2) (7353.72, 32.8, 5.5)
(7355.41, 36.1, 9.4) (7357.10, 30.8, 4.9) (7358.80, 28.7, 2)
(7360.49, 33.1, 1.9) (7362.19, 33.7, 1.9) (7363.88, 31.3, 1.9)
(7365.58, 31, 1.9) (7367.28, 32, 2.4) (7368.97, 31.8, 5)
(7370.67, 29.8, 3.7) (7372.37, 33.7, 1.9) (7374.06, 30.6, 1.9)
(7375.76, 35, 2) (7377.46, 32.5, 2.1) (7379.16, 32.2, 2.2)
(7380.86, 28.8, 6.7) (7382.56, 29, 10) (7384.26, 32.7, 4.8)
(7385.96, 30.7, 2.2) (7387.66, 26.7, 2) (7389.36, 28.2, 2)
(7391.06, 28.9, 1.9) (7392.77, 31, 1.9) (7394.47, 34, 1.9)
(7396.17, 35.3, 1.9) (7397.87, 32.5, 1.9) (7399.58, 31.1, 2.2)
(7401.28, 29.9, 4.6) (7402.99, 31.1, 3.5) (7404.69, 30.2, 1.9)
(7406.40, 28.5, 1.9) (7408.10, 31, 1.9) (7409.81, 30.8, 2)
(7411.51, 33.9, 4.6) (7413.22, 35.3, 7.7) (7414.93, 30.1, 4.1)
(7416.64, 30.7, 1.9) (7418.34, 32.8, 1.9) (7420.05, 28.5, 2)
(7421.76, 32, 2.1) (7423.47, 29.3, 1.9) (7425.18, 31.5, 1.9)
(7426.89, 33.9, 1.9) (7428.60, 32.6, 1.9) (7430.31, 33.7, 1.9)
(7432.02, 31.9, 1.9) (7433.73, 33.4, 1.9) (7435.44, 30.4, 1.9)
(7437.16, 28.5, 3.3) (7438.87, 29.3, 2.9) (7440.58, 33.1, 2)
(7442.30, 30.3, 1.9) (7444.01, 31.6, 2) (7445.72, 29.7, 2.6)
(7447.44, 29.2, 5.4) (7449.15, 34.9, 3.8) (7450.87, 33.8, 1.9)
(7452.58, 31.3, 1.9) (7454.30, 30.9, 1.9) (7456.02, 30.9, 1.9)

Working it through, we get 0.4 A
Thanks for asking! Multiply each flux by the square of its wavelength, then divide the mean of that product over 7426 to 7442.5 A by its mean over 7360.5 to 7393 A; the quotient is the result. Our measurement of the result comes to 1.04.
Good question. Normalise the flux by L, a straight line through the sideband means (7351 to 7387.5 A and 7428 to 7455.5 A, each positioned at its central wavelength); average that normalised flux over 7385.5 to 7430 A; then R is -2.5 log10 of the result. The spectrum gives 0.02 mag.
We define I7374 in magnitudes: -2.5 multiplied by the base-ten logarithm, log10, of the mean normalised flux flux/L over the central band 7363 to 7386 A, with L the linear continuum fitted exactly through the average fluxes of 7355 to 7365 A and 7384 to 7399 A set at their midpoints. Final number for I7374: 0.00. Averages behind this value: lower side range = 32.1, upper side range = 31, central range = 31.5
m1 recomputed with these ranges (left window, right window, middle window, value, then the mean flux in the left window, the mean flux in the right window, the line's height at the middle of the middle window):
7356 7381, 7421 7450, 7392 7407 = 0.0 A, 31.8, 31.5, 31.7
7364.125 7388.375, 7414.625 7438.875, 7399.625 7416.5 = 0.1 A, 31.2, 31.3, 31.3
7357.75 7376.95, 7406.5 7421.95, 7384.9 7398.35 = 0.3 A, 31.9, 31.5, 31.7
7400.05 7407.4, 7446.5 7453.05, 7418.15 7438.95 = -0.1 A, 30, 32.3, 31.3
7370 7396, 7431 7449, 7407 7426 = -0.3 A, 31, 30.9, 31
